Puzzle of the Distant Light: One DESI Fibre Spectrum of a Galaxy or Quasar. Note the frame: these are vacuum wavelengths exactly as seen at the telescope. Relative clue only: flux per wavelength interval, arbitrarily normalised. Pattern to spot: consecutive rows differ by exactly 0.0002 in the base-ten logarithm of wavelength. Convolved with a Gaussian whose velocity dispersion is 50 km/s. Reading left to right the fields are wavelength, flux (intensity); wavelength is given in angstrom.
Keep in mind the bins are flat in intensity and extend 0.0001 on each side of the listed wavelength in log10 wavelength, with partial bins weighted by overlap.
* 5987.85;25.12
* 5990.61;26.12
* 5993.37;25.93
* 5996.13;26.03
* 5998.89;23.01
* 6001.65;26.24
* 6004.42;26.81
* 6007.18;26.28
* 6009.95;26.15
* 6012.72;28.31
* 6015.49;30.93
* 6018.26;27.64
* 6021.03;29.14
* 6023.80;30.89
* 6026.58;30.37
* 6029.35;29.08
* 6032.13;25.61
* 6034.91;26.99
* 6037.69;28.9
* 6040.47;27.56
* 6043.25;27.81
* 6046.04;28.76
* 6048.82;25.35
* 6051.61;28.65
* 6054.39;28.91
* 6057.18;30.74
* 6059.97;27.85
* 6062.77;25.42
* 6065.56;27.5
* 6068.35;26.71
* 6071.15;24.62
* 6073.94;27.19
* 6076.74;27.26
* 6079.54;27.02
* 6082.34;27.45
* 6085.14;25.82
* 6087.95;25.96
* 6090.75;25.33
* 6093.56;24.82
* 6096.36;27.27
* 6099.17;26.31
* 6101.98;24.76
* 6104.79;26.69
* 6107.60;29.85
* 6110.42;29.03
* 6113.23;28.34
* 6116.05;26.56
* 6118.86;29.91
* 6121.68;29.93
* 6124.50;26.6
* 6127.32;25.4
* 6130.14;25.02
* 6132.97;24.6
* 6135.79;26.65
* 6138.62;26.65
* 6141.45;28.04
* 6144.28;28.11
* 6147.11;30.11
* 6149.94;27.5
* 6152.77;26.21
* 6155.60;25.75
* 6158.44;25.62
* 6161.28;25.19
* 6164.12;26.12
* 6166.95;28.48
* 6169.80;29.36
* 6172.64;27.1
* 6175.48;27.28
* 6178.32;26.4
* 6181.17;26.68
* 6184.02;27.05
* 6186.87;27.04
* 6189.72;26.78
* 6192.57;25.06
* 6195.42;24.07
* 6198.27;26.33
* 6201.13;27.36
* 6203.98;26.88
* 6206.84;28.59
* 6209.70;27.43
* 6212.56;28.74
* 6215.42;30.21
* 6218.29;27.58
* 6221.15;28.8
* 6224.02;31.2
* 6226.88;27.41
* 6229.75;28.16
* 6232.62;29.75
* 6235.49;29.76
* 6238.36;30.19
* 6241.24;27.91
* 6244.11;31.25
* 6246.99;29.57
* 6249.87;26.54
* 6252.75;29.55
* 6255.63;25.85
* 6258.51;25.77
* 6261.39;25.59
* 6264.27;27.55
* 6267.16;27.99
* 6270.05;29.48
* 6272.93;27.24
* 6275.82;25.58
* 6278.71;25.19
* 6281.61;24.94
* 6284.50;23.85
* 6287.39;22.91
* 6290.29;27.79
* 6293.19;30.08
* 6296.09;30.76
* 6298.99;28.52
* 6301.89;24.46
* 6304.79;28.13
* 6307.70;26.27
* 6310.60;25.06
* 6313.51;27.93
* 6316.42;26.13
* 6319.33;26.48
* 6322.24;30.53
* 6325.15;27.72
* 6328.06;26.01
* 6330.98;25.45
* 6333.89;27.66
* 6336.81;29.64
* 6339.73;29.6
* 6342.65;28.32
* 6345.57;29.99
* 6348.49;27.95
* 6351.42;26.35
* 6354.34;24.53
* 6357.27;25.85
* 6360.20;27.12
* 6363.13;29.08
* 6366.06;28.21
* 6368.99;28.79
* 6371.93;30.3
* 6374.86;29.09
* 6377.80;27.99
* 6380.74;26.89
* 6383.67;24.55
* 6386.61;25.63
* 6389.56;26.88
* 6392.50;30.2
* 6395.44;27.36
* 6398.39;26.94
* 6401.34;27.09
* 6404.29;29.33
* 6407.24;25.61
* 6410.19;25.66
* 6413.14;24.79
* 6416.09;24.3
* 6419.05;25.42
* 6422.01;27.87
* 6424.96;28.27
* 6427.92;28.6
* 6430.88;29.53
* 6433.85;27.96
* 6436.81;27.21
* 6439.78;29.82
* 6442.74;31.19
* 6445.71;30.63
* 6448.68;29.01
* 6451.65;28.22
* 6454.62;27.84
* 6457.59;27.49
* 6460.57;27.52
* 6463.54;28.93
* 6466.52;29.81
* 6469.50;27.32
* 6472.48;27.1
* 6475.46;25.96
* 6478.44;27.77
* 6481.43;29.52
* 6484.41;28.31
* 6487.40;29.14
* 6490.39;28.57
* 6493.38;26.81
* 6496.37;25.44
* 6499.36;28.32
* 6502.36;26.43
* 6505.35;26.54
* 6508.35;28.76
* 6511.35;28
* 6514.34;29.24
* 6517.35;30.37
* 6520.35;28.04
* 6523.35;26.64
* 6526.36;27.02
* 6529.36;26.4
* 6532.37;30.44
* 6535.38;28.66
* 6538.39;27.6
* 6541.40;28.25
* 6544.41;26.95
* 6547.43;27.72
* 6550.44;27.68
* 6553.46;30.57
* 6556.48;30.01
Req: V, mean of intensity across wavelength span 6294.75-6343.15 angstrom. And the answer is 27.5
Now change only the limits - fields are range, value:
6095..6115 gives 27.4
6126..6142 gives 25.9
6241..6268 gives 27.7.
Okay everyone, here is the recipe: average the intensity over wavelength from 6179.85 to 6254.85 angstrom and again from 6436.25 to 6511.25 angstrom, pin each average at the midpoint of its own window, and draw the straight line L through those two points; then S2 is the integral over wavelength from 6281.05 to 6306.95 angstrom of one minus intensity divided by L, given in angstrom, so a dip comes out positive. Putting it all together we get 1.1 angstrom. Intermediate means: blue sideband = 28.1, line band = 26.9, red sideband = 28.2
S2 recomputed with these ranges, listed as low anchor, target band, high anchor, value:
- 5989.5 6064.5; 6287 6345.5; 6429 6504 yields 0.8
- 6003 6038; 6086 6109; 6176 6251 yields 1.4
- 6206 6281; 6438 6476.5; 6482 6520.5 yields -0.7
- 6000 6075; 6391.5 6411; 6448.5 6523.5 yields 0.3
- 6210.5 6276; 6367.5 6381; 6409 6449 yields -0.4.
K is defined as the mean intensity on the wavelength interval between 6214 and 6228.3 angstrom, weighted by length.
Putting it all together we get 29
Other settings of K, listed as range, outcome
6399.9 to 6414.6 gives 26.5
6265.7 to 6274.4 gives 28.2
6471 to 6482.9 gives 27.6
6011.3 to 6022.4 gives 29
